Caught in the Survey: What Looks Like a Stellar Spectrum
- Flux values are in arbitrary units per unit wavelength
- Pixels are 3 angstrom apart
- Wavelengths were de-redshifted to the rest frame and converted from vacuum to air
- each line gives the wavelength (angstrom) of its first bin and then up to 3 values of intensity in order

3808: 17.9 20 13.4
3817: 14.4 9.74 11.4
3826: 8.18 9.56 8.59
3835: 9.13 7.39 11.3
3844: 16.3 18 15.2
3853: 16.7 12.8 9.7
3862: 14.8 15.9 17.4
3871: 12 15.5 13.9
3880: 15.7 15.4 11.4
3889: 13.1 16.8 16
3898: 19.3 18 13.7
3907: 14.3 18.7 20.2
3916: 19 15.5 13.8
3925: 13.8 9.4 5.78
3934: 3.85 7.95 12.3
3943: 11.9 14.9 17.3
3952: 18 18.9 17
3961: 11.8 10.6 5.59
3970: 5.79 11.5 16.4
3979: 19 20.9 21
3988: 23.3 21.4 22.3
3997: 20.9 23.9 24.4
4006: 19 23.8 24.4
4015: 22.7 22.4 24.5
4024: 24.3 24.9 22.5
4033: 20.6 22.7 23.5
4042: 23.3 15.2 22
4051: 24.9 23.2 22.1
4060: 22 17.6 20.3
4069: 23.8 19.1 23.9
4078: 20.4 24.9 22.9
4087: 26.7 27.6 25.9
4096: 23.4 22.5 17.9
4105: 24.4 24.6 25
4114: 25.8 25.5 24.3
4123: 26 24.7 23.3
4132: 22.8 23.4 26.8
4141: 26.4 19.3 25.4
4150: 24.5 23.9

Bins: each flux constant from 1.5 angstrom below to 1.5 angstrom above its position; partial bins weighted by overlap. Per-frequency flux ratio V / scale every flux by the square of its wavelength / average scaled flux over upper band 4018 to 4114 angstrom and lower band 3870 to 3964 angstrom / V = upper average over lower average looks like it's 1.72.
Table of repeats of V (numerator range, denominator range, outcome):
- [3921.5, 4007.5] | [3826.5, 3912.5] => 1.13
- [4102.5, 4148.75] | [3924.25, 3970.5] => 2.29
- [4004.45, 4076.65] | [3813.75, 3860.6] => 2.06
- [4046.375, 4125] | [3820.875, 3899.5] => 1.94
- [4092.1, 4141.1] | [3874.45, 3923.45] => 1.69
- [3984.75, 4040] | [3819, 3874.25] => 1.97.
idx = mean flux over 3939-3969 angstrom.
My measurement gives 13.7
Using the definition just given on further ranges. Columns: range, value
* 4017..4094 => 22.7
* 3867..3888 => 14.4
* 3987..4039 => 22.8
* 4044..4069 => 21.2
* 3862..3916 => 15.8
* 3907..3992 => 14.4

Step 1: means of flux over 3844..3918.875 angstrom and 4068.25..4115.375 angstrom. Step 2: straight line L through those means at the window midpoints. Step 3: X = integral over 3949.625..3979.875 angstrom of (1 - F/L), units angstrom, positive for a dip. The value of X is 8.5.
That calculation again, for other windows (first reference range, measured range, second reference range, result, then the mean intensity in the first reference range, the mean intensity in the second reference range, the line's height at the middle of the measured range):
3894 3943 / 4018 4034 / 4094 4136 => -3.4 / 13.8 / 23.9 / 19.3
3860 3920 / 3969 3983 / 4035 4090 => 3.1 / 15.8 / 22.3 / 19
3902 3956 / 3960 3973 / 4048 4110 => 6.0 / 13.8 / 22.9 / 16.1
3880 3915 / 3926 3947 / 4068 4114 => 9.8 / 16.1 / 23.6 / 17.6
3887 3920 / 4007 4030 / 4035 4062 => -3.0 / 16.7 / 22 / 20.9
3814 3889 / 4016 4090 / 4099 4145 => -4.7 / 12.9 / 24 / 21.2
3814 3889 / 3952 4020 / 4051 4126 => 1.7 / 12.9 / 23.4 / 18.9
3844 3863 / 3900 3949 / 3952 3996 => 6.8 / 14.7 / 16.2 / 15.6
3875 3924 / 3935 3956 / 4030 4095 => 4.4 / 15.9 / 22.5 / 17.8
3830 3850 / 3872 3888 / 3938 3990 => -1.6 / 12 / 15.1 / 13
